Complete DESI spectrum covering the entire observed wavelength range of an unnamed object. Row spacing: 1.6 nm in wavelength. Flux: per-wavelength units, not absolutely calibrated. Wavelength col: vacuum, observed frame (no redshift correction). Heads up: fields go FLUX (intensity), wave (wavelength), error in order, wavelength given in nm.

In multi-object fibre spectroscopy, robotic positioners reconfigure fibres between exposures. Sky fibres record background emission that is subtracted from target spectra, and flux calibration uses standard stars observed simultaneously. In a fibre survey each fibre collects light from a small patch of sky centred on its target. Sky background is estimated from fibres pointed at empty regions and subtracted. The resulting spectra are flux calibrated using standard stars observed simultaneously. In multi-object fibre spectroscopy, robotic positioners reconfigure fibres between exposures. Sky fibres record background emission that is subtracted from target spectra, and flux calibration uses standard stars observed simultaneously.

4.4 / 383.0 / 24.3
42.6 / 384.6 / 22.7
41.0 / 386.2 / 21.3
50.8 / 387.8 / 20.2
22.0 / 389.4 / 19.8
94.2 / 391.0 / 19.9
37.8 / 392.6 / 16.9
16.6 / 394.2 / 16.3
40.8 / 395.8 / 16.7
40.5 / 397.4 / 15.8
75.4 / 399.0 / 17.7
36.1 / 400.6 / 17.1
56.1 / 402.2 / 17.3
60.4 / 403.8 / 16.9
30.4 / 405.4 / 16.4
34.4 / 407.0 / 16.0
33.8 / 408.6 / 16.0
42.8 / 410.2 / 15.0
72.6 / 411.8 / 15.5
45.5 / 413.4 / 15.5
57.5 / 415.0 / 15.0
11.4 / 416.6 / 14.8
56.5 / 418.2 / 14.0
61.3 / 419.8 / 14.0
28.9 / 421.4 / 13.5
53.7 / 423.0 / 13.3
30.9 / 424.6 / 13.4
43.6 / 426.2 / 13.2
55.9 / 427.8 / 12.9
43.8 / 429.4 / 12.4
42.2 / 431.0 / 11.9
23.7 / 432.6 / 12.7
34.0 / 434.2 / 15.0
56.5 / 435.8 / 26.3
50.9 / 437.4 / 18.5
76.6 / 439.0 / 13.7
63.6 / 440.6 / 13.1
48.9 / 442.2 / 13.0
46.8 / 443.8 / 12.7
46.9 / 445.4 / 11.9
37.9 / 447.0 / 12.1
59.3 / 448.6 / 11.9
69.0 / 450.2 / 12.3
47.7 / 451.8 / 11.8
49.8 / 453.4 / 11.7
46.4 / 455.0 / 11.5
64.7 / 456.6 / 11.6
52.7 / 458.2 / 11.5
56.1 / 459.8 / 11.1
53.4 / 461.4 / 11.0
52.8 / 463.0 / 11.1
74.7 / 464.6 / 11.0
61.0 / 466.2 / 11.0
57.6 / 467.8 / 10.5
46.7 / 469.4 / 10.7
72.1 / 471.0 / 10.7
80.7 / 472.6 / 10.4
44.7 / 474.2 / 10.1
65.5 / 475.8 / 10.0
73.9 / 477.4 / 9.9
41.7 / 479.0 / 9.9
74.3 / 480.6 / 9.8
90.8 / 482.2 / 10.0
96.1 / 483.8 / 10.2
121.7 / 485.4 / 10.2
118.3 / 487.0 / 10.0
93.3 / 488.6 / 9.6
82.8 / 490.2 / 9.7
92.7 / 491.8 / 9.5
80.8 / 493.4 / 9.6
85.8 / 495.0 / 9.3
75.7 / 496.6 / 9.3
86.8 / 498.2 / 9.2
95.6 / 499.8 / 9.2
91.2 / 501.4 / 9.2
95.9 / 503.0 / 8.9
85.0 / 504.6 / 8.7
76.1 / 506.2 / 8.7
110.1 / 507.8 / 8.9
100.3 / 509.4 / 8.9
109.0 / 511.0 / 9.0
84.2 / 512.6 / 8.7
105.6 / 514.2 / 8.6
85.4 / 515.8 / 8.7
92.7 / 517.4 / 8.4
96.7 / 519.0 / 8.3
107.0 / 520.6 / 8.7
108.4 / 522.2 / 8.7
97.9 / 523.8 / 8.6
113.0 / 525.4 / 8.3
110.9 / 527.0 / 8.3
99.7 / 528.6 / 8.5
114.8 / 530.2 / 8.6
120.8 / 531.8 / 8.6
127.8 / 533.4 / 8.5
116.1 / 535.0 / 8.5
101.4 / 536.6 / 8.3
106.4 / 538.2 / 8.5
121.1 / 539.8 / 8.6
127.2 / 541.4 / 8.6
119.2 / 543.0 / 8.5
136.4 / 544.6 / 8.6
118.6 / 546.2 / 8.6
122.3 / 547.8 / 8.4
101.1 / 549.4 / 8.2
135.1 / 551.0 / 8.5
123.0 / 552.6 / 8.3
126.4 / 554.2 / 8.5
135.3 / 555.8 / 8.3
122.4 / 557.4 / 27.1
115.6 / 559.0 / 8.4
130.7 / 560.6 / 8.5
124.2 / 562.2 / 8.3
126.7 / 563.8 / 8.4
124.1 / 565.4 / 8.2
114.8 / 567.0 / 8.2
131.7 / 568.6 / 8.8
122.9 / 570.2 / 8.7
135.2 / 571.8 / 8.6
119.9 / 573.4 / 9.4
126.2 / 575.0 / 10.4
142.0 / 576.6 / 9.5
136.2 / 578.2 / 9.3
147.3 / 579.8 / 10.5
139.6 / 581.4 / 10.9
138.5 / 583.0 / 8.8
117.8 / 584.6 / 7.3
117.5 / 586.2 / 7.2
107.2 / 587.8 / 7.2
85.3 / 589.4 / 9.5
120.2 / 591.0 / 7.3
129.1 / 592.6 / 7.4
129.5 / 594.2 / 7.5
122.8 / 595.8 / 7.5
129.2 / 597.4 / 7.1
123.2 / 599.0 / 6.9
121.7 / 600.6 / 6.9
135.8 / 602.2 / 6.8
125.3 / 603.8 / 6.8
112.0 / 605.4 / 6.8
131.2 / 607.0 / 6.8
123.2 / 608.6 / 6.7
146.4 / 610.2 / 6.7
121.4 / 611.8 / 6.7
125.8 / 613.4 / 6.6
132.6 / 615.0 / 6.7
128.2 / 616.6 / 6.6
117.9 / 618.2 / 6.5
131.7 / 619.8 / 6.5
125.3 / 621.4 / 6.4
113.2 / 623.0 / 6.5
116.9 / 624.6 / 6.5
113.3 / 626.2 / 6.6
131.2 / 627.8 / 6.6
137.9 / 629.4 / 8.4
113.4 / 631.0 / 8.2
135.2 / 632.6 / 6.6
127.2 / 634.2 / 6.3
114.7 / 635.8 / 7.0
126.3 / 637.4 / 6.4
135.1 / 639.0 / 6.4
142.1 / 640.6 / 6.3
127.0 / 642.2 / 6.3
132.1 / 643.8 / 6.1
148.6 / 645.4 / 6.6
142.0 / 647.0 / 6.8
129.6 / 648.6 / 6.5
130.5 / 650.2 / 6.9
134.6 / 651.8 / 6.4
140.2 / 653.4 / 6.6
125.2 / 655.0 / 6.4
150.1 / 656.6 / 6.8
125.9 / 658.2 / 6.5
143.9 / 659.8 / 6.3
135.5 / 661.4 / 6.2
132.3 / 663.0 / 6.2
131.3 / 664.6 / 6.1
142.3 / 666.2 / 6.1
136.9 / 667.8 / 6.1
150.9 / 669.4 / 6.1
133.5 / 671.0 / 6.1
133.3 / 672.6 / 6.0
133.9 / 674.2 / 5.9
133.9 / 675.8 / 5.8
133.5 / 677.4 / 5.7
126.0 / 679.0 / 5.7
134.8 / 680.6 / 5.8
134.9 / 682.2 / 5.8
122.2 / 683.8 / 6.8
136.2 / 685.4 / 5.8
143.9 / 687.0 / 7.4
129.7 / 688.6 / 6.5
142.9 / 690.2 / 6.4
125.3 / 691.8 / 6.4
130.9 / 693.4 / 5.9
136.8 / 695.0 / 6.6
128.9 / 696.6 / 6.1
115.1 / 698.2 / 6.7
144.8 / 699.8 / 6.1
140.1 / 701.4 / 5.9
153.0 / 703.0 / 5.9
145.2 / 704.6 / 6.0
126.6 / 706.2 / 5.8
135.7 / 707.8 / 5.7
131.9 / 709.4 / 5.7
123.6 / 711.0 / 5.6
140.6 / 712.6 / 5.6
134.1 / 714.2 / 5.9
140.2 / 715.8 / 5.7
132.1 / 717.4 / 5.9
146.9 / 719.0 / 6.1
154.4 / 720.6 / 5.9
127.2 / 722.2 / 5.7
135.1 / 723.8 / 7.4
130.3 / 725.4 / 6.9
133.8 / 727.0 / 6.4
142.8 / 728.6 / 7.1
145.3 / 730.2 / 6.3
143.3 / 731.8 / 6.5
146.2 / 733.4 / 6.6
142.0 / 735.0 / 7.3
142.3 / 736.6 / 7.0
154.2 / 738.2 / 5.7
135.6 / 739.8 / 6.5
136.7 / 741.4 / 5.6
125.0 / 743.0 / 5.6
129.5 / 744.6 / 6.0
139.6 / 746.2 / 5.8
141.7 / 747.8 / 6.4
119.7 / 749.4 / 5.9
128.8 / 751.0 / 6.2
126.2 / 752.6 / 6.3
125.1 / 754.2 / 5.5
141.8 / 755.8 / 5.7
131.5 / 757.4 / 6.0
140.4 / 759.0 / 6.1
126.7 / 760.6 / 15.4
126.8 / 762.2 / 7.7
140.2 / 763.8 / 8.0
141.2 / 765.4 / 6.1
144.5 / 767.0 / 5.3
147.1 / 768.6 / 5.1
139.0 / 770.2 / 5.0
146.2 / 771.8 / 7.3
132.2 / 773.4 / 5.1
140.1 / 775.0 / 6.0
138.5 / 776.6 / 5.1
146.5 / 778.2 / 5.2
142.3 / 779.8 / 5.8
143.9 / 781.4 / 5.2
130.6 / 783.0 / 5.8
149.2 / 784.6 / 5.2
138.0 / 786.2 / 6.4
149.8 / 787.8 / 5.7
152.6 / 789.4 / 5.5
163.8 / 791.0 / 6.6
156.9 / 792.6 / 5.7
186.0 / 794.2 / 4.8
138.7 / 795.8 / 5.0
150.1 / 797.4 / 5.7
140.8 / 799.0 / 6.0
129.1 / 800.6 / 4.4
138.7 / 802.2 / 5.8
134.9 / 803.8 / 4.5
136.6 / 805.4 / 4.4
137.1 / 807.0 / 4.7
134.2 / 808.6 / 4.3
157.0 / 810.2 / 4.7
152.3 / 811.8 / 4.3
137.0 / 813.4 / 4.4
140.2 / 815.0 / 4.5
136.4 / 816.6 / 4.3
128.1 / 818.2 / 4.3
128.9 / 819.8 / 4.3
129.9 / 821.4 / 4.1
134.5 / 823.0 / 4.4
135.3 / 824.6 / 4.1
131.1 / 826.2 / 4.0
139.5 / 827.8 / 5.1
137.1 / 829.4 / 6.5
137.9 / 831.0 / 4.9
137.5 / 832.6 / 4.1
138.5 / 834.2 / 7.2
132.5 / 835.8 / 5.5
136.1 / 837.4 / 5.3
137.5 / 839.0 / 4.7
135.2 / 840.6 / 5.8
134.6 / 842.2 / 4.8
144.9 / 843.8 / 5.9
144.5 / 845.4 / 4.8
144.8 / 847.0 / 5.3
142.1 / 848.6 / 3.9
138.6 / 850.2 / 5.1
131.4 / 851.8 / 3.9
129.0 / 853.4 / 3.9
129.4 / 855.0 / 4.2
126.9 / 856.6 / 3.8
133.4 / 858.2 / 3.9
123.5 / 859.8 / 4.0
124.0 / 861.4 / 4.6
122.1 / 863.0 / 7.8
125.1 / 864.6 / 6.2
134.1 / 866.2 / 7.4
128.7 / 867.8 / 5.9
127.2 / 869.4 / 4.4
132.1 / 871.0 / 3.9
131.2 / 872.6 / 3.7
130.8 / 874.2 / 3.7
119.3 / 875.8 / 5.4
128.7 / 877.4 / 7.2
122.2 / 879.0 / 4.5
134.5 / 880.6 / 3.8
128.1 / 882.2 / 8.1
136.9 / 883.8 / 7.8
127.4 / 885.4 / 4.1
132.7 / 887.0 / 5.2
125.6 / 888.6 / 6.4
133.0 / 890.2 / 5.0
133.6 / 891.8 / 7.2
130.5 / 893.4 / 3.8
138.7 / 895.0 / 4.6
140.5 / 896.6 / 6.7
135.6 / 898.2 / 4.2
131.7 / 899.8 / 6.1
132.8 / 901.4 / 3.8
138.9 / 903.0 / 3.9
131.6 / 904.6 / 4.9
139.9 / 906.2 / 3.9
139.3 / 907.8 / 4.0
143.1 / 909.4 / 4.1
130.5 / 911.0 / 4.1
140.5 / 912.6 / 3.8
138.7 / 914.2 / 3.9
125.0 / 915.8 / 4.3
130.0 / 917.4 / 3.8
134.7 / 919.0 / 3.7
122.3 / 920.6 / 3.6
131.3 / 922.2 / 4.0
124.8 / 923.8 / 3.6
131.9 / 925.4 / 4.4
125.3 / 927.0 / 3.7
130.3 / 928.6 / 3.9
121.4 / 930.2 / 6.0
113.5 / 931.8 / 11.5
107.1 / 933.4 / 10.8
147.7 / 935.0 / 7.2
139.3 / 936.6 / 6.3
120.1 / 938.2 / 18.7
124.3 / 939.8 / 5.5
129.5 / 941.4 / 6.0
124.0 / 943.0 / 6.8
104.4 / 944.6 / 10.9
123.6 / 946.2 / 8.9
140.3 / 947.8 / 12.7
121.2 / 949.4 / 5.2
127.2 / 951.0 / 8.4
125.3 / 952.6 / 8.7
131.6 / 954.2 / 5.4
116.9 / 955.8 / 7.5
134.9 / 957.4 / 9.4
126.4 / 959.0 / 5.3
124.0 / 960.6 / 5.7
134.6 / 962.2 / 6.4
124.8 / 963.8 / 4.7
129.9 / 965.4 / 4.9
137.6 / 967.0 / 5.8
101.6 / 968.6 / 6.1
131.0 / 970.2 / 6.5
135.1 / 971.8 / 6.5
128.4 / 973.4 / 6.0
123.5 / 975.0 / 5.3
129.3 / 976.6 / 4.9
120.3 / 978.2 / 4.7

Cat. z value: 0.21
